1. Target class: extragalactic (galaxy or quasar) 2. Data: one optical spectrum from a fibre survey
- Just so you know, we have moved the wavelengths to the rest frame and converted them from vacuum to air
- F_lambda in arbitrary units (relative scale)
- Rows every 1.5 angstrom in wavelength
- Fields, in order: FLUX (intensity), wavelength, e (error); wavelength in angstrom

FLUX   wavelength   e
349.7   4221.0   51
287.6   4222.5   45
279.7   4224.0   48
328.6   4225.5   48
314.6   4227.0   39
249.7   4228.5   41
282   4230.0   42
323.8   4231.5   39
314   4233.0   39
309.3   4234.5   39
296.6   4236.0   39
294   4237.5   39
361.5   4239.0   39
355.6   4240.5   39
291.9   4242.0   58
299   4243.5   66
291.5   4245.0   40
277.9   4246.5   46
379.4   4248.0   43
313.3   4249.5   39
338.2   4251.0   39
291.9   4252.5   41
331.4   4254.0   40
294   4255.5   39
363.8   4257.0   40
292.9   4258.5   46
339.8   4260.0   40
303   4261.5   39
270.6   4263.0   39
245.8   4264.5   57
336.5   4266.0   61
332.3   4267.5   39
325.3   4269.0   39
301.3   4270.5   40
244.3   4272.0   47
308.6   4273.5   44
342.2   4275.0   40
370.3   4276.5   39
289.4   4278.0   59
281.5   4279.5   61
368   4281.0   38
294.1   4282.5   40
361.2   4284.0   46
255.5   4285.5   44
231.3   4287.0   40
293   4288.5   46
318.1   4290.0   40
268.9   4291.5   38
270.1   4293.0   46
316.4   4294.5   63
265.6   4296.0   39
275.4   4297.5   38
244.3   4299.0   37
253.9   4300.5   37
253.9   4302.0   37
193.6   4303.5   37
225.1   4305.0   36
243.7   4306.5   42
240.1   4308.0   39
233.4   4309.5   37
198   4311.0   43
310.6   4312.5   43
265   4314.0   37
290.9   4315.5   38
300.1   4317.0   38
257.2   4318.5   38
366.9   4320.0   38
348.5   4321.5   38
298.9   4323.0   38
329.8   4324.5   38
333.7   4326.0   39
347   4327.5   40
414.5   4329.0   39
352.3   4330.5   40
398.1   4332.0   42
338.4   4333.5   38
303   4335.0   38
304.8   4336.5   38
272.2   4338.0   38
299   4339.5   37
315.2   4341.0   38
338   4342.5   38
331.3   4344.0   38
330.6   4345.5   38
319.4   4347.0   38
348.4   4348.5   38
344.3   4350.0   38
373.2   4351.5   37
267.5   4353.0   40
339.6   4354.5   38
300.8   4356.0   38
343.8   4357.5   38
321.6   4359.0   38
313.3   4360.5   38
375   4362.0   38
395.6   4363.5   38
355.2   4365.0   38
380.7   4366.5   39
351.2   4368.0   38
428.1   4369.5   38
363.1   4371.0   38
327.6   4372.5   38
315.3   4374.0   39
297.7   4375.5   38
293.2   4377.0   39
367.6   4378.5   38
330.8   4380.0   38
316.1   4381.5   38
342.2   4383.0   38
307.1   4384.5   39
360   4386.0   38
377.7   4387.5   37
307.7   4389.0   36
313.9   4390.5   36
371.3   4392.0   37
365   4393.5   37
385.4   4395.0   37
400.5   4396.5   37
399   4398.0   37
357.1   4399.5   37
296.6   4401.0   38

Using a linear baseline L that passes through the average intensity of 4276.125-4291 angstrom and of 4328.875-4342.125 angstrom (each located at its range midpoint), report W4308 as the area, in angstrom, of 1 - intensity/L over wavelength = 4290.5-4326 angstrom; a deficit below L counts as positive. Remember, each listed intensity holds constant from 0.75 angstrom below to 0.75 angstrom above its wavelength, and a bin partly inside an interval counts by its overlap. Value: 4.8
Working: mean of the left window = 304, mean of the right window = 329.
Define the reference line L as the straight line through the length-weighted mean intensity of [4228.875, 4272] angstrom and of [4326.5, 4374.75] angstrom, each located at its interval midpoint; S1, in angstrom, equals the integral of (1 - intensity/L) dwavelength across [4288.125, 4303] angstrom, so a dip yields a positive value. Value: 2.3 angstrom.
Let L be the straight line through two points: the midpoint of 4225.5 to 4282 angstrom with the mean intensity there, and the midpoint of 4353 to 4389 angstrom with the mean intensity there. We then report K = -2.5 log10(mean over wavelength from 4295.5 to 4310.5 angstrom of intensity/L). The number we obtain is 0.318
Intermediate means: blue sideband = 312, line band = 242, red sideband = 341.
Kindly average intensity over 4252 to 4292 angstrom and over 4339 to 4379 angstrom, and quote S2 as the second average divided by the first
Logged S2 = 1.1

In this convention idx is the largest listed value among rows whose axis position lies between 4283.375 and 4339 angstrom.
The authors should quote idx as 414.5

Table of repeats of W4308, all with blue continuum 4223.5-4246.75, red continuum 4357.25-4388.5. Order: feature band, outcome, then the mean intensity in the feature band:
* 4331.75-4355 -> 0.8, 325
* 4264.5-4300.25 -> 2.3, 298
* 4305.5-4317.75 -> 2.5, 260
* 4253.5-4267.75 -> 0.1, 310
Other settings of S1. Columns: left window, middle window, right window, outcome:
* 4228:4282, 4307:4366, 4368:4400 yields 2.6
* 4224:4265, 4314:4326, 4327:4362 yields 0.6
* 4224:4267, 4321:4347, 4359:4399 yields 0.4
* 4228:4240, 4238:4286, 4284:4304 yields -4.3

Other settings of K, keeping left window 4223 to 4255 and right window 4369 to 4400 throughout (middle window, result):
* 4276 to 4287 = 0.04 mag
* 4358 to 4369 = -0.05 mag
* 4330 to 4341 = 0.04 mag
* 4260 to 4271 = 0.04 mag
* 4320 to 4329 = -0.03 mag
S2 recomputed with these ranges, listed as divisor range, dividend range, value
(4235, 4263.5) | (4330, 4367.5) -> 1.06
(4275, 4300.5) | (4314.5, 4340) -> 1.11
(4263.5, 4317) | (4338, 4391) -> 1.19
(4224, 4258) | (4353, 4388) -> 1.09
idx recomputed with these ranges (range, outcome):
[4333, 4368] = 395.6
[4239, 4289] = 379.4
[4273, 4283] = 370.3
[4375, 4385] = 367.6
